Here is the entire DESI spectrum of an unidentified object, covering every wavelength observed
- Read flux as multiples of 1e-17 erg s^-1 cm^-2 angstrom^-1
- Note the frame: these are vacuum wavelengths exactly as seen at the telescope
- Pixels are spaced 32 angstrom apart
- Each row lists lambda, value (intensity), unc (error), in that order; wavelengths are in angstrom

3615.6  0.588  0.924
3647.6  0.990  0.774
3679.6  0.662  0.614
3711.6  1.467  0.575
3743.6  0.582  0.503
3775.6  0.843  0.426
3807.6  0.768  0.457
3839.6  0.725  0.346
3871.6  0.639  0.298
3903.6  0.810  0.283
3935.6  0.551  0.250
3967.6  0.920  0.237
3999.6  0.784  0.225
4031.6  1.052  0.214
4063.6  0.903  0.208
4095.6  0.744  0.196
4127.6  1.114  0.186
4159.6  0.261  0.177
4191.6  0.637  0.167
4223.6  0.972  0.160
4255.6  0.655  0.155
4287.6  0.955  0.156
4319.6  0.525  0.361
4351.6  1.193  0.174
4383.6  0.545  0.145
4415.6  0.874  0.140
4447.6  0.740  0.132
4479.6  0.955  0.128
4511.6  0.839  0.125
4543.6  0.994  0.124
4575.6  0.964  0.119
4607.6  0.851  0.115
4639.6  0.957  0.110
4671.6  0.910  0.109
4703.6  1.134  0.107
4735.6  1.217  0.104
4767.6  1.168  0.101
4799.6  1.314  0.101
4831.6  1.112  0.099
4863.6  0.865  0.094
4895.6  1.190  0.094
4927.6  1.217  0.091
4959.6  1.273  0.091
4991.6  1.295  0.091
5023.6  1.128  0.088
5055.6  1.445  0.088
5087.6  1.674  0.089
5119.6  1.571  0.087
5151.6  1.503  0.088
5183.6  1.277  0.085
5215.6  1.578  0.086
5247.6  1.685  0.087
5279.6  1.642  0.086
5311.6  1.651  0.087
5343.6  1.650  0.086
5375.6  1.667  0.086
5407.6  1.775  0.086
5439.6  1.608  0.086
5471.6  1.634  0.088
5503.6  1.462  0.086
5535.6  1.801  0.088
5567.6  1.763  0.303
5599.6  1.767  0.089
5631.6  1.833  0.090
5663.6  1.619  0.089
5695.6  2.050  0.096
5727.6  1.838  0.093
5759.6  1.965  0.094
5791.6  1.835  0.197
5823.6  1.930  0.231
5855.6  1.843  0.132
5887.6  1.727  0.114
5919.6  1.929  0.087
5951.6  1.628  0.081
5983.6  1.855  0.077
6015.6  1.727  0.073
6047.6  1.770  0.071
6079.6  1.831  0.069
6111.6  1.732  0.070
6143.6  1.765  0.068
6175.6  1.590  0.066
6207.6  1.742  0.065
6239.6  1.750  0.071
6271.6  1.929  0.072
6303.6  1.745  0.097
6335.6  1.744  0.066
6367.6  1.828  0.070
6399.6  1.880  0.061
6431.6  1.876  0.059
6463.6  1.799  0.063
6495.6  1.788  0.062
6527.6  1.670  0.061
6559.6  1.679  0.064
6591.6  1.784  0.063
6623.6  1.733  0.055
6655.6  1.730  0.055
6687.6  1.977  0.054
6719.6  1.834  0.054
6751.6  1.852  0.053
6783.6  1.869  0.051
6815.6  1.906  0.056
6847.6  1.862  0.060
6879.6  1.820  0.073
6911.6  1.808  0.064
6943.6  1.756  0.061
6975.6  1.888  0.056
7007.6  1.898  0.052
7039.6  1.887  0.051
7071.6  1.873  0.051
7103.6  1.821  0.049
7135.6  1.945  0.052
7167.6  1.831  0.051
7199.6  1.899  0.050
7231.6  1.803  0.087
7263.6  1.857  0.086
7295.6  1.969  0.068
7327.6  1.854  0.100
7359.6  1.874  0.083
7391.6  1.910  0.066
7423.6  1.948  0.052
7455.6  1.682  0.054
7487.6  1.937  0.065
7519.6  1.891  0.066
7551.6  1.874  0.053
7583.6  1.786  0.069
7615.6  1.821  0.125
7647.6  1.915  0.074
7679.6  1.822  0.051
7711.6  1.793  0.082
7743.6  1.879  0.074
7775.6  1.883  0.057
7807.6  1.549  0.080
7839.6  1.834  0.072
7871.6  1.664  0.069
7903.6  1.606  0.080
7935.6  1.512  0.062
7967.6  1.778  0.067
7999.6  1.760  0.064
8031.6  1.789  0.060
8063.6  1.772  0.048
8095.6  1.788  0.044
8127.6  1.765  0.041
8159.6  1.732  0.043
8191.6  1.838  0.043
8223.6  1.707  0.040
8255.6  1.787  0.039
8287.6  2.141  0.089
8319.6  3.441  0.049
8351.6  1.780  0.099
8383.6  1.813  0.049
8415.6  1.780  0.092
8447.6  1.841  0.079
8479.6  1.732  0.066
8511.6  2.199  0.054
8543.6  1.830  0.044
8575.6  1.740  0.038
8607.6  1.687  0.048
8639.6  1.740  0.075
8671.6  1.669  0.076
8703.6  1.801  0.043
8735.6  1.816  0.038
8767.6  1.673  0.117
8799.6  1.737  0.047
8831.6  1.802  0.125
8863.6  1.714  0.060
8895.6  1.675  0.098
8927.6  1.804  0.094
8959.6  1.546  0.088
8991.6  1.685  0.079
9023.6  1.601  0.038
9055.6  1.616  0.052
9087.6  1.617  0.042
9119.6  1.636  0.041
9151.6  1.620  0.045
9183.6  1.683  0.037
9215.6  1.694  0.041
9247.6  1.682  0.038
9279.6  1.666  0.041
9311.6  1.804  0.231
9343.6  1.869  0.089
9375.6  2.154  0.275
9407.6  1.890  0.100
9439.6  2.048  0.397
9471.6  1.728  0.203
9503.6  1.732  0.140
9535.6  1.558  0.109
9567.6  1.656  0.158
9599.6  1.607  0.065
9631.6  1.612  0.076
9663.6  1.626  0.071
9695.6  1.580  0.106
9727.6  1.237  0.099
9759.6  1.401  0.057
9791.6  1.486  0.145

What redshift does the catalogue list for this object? 0.265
